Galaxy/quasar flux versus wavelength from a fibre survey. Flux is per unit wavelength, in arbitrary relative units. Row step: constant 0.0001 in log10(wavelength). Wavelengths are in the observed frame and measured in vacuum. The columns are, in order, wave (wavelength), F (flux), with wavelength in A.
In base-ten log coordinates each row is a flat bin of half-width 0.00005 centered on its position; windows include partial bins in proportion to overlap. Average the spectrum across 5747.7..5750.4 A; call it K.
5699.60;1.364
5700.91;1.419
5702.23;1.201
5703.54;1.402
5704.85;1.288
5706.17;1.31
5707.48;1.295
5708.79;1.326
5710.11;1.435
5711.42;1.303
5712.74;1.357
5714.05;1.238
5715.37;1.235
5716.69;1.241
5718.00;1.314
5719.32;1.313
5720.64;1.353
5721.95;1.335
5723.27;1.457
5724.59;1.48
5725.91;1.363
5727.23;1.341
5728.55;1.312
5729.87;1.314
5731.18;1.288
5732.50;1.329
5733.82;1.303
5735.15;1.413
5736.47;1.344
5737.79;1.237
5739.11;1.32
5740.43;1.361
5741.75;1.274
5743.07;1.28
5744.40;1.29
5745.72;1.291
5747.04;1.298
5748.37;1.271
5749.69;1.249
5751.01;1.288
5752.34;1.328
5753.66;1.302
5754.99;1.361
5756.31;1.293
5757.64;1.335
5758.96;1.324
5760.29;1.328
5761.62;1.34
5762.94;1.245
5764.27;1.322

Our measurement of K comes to 1.26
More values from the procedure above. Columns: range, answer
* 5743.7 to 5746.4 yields 1.29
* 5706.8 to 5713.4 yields 1.34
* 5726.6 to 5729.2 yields 1.33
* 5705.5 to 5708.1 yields 1.3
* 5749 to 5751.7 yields 1.27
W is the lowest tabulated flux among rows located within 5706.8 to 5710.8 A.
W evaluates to 1.295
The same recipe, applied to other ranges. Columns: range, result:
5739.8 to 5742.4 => 1.274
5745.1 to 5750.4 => 1.249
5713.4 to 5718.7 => 1.235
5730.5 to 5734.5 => 1.288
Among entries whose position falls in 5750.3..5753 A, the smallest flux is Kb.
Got 1.288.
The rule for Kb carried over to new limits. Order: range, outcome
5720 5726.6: 1.335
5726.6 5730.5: 1.312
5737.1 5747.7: 1.237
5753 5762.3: 1.293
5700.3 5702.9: 1.201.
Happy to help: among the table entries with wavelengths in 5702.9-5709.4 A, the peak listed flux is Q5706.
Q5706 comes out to 1.402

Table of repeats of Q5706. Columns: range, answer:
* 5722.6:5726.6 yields 1.48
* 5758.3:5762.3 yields 1.34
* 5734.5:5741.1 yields 1.413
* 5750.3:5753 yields 1.328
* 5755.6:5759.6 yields 1.335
